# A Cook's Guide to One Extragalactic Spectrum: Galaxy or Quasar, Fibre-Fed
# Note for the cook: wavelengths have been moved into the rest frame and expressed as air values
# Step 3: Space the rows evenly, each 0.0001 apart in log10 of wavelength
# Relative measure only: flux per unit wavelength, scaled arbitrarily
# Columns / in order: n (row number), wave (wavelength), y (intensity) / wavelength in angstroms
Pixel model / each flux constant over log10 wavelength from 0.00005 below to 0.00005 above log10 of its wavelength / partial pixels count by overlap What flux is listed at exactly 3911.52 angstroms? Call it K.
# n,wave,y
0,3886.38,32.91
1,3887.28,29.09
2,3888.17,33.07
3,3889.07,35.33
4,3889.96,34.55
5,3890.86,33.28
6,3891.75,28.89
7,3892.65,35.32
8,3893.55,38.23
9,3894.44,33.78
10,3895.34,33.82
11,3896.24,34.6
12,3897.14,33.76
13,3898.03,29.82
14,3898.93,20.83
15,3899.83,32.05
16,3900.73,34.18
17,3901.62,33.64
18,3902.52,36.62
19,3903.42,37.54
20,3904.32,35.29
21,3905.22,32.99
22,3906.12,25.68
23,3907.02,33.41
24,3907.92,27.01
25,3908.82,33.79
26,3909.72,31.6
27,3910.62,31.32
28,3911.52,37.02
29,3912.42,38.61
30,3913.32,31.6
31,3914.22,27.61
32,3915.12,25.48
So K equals 37.02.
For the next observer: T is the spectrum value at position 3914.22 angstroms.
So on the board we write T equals 27.61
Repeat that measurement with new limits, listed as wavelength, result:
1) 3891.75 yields 28.89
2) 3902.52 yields 36.62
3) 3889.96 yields 34.55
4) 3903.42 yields 37.54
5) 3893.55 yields 38.23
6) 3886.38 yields 32.91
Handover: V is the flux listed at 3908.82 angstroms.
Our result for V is 33.79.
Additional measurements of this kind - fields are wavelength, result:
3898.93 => 20.83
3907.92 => 27.01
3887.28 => 29.09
